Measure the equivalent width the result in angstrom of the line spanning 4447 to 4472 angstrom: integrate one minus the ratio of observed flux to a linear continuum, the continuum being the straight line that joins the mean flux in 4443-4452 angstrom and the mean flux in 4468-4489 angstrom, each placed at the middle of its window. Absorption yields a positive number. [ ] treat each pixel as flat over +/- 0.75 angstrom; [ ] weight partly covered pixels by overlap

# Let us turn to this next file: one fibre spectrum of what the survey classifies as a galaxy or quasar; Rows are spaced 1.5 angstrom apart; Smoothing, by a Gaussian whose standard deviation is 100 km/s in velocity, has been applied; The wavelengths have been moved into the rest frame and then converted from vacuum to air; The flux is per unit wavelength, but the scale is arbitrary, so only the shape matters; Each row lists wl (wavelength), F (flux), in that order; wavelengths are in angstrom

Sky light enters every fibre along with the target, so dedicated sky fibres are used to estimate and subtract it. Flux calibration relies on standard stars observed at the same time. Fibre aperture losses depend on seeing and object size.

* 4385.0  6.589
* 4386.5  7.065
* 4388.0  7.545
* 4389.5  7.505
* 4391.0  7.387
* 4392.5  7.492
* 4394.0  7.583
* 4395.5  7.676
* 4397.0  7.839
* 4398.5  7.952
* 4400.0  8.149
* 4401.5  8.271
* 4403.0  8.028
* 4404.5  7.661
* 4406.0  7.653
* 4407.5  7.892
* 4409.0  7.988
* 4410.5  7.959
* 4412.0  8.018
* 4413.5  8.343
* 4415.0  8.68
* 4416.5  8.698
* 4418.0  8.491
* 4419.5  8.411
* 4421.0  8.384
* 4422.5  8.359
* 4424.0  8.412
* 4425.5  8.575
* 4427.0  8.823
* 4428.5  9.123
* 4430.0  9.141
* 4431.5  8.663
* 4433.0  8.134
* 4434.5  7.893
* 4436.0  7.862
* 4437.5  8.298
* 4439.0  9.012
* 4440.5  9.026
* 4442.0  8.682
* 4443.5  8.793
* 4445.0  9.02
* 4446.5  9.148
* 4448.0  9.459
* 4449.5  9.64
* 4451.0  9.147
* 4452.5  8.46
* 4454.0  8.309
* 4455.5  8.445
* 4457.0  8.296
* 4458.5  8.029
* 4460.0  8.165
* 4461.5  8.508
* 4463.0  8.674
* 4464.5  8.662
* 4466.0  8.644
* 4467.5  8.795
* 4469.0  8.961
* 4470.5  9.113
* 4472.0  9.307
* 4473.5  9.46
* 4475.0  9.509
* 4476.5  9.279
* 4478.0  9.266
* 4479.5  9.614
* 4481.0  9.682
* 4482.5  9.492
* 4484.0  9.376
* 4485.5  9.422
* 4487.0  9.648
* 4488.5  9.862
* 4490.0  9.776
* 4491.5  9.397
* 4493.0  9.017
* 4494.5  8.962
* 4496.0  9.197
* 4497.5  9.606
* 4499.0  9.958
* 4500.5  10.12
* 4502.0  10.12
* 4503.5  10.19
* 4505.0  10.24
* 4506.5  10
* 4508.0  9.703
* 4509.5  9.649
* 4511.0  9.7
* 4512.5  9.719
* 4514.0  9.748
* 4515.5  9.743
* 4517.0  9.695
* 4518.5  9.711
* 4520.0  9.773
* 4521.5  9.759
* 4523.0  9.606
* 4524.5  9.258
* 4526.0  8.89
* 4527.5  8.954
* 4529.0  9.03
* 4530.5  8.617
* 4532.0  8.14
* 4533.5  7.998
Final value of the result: 1.5 angstrom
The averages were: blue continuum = 9.19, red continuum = 9.42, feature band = 8.73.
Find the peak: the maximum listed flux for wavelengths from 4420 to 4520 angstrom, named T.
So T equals 10.24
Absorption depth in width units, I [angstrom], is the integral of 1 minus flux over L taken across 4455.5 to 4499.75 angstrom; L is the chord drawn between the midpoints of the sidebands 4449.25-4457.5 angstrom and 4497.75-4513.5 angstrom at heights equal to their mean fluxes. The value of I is 0.52 angstrom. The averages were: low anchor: 8.67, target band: 9.15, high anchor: 9.93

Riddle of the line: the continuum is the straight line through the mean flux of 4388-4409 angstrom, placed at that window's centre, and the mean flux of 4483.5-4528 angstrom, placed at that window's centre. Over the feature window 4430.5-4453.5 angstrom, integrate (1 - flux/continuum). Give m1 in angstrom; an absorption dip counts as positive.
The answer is -0.6 angstrom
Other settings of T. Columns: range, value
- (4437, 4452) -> 9.64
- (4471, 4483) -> 9.682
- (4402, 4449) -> 9.459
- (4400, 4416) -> 8.68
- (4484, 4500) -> 9.958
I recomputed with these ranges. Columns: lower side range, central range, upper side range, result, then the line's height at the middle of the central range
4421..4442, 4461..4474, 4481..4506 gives 0.4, 9.2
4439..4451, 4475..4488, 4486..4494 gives -0.1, 9.44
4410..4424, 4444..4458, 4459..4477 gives -0.2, 8.73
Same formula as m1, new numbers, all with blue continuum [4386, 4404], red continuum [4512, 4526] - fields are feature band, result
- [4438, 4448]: -0.6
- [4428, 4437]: -0.2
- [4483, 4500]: -0.5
